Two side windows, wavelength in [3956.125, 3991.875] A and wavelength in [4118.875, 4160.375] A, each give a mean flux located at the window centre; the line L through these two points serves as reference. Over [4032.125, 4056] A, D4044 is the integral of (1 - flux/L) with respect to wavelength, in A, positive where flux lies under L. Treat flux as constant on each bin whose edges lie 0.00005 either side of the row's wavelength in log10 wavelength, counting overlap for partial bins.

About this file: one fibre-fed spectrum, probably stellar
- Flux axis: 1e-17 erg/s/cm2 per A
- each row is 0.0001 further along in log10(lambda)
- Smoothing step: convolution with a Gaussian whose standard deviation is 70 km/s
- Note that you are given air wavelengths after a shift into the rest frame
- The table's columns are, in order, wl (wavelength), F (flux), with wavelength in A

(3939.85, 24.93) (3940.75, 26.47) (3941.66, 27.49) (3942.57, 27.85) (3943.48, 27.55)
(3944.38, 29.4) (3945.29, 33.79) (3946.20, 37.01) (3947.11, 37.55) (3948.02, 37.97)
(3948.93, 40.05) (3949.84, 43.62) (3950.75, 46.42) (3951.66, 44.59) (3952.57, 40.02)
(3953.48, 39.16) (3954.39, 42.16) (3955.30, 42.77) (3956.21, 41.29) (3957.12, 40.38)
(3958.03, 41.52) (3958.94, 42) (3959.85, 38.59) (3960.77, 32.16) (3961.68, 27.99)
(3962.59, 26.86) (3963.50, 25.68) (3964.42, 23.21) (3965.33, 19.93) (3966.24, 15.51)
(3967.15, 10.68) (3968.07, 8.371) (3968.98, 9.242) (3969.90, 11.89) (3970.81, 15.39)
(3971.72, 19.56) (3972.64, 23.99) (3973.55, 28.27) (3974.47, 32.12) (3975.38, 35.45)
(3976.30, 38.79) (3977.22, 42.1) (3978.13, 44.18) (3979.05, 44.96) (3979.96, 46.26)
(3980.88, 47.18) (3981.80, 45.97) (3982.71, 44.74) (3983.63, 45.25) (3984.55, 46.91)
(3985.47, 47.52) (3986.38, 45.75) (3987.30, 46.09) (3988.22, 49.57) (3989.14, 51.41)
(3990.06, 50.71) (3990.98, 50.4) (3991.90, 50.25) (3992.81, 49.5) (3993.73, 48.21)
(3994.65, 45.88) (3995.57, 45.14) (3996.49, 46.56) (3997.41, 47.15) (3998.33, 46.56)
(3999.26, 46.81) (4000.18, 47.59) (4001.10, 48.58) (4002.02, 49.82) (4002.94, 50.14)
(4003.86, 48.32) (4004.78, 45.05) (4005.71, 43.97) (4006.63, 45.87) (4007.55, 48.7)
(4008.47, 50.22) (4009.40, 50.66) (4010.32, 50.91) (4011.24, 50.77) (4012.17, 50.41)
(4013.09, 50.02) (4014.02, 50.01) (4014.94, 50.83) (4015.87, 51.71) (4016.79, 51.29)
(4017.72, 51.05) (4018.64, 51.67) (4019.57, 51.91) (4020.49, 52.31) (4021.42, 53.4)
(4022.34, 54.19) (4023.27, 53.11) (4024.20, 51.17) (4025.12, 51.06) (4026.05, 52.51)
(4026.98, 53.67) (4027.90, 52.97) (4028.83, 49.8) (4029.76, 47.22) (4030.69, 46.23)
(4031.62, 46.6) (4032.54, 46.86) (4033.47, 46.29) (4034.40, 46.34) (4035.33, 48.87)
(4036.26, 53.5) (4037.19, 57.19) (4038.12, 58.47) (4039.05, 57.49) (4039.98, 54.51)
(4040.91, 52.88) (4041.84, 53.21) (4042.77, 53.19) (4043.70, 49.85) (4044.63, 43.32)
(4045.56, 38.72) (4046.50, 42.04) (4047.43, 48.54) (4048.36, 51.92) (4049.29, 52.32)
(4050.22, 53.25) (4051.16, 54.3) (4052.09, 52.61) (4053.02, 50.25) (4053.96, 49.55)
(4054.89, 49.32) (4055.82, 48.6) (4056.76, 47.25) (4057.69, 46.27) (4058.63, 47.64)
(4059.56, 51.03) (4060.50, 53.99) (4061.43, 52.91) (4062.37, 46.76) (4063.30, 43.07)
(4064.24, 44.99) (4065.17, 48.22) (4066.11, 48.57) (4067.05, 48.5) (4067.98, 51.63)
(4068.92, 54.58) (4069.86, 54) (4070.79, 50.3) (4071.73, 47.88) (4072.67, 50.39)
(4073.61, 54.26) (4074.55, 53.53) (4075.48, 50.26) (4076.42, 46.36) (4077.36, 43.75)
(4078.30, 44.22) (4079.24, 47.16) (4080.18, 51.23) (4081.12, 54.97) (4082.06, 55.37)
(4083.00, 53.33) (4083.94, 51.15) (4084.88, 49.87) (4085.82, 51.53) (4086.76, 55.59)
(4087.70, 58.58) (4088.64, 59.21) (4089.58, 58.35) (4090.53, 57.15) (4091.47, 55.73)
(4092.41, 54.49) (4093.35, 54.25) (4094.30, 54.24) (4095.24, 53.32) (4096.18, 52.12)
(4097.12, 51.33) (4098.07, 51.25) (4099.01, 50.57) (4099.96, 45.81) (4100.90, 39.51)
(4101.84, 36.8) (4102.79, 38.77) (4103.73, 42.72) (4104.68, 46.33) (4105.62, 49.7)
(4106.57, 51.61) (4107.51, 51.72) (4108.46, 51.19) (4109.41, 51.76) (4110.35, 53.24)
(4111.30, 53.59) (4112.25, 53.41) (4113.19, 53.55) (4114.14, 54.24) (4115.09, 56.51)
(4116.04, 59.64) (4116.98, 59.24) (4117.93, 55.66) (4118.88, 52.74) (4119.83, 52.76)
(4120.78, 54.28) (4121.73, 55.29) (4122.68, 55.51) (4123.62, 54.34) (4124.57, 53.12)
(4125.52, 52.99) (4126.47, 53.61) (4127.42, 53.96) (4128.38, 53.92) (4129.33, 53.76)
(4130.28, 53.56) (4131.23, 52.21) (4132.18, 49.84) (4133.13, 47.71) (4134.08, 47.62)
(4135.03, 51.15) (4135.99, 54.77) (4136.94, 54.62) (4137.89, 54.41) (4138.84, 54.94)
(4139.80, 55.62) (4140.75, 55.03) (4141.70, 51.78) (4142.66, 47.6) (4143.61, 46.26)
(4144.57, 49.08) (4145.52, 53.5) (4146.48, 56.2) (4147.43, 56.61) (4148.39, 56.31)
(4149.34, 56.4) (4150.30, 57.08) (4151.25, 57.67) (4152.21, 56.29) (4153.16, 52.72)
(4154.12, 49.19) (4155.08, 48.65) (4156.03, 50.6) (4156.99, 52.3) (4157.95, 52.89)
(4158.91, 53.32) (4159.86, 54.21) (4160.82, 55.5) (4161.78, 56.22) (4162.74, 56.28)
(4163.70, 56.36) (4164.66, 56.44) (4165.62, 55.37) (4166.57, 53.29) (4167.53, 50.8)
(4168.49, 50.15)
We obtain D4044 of -4.4 A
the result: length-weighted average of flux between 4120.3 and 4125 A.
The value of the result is 54.6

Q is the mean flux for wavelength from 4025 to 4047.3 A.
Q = 50.1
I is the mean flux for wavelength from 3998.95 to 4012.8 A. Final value 48.6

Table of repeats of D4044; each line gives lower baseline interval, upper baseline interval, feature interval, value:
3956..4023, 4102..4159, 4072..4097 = -1.8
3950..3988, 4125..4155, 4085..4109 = -1.3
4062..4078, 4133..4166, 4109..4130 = -1.0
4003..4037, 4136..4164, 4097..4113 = 1.3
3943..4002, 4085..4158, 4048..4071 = -1.8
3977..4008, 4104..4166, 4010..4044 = -1.9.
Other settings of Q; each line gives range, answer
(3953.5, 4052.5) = 44.3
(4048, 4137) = 51.4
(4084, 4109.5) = 50.9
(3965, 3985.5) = 31.2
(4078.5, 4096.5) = 54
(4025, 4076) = 50.2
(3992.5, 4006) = 47.3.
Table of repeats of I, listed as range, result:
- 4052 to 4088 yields 50.2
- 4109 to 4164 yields 53.6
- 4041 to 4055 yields 49.6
